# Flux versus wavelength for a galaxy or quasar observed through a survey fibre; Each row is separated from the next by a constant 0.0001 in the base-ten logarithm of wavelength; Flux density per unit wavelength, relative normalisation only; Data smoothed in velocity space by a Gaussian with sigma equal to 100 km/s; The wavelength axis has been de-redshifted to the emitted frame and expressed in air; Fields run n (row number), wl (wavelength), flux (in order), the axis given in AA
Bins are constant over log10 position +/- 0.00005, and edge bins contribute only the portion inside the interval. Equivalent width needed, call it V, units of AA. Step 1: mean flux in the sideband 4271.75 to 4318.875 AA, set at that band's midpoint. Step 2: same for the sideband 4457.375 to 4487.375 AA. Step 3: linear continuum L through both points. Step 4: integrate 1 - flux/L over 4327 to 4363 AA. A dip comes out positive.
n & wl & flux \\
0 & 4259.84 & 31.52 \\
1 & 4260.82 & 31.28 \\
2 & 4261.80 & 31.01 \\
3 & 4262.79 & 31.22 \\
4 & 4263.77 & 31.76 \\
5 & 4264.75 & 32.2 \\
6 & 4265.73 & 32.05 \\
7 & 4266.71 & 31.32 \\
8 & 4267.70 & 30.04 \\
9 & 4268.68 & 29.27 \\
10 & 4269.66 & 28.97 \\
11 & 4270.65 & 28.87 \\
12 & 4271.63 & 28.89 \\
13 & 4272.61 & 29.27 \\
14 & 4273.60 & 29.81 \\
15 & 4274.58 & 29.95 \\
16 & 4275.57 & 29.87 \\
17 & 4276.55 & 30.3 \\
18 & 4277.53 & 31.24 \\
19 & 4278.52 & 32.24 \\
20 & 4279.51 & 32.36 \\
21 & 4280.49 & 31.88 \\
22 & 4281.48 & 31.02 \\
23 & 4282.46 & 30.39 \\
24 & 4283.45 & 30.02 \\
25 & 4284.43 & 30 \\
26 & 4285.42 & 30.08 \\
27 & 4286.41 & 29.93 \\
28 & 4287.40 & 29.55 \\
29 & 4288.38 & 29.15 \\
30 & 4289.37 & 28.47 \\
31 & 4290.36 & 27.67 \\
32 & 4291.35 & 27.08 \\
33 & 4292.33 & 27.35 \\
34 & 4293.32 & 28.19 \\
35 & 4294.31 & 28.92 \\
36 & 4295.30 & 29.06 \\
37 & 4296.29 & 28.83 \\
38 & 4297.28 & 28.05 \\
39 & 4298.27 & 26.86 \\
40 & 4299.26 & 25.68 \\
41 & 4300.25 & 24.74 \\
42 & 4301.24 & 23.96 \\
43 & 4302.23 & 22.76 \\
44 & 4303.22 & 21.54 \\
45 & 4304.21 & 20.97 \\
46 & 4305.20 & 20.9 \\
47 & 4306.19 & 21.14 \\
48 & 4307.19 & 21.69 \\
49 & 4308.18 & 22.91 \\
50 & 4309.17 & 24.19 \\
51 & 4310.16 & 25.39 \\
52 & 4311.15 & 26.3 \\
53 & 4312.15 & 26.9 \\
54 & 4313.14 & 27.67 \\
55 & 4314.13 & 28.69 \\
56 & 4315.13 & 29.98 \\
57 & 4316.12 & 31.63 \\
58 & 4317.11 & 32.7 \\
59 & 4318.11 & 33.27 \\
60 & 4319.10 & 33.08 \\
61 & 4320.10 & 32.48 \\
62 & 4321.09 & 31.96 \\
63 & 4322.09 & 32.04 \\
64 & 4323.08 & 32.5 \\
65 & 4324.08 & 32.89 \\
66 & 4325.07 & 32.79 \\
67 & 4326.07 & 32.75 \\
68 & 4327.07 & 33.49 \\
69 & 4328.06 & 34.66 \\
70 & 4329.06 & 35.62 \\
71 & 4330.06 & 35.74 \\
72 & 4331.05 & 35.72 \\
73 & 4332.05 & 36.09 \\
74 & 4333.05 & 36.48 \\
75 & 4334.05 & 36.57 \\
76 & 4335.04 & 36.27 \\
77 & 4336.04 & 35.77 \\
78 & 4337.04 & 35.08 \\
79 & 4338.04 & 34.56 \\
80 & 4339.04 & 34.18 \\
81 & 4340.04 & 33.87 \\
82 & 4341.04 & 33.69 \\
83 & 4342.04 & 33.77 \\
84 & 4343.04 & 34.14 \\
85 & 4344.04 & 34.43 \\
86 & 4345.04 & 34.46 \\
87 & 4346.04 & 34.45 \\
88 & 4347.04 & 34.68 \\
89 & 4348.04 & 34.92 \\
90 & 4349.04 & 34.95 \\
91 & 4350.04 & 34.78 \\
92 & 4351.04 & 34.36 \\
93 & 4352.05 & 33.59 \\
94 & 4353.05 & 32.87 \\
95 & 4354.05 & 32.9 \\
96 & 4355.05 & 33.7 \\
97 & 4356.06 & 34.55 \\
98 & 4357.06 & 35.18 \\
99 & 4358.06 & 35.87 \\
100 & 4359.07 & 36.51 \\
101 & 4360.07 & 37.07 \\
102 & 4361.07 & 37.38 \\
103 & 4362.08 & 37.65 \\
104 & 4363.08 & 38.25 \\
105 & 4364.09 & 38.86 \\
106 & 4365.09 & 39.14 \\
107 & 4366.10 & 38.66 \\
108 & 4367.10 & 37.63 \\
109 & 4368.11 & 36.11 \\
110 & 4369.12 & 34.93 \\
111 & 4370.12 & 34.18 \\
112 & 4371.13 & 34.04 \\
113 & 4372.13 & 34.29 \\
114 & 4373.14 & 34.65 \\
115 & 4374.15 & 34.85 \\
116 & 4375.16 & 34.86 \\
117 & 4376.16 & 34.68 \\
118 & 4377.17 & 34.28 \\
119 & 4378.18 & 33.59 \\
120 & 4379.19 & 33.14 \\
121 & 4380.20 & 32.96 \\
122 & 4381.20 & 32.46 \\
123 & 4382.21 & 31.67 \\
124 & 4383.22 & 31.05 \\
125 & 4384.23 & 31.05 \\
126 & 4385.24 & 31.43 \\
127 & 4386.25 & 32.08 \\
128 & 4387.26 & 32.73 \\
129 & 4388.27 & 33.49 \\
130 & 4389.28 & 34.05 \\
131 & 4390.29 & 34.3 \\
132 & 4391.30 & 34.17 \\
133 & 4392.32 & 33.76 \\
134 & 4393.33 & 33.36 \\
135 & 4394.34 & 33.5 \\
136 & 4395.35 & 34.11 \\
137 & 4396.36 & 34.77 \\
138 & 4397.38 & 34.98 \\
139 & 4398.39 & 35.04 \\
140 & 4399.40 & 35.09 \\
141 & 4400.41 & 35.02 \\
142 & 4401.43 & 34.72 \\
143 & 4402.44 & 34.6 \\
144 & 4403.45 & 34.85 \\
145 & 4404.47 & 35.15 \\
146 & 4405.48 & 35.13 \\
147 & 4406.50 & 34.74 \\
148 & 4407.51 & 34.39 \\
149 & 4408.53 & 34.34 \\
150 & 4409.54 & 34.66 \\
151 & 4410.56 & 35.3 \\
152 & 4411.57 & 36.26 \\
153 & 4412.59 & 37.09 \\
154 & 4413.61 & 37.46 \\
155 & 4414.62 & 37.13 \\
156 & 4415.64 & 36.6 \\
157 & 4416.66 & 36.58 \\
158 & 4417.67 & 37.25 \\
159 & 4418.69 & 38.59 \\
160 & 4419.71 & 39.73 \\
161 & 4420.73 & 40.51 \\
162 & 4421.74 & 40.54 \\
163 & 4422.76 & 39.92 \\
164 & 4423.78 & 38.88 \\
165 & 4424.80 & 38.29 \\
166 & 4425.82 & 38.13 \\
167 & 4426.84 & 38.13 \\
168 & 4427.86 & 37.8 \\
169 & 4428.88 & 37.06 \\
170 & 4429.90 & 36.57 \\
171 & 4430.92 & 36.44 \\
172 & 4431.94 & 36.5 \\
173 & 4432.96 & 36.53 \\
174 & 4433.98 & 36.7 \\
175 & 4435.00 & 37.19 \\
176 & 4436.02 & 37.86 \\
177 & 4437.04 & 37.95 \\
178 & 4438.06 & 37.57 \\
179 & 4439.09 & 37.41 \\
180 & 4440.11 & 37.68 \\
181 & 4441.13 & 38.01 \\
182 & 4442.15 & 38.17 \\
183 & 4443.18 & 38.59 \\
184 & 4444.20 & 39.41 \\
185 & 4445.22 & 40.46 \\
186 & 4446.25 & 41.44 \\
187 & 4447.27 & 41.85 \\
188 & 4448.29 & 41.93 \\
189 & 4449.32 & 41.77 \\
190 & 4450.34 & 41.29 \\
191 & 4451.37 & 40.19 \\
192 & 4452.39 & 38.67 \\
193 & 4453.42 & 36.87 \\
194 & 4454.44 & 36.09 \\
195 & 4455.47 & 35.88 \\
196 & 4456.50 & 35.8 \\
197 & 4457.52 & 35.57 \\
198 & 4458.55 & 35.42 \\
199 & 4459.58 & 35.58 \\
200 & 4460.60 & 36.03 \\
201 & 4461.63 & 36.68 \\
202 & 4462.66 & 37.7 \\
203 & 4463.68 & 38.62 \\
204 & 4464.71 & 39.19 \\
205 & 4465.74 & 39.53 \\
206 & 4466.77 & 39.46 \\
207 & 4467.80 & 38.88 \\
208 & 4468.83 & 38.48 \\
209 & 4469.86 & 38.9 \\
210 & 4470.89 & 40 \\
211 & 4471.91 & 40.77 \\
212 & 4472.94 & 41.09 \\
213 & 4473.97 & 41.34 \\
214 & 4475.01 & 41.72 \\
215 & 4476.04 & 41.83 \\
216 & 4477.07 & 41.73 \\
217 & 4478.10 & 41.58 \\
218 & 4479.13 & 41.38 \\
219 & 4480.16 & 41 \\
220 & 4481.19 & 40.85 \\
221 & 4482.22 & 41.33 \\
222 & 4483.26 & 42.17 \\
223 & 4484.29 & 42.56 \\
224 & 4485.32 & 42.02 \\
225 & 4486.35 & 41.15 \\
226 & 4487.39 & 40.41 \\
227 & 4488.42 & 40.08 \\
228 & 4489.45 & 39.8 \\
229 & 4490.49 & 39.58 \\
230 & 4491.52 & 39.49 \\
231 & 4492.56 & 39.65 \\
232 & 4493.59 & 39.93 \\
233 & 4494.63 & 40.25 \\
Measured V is -4.4 AA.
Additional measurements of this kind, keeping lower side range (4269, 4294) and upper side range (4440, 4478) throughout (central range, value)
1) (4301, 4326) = 2.9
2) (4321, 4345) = -1.5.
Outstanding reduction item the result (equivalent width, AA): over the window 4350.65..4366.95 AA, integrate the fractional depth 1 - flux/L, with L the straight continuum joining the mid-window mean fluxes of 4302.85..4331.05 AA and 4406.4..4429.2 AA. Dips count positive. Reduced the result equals -1.7 AA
